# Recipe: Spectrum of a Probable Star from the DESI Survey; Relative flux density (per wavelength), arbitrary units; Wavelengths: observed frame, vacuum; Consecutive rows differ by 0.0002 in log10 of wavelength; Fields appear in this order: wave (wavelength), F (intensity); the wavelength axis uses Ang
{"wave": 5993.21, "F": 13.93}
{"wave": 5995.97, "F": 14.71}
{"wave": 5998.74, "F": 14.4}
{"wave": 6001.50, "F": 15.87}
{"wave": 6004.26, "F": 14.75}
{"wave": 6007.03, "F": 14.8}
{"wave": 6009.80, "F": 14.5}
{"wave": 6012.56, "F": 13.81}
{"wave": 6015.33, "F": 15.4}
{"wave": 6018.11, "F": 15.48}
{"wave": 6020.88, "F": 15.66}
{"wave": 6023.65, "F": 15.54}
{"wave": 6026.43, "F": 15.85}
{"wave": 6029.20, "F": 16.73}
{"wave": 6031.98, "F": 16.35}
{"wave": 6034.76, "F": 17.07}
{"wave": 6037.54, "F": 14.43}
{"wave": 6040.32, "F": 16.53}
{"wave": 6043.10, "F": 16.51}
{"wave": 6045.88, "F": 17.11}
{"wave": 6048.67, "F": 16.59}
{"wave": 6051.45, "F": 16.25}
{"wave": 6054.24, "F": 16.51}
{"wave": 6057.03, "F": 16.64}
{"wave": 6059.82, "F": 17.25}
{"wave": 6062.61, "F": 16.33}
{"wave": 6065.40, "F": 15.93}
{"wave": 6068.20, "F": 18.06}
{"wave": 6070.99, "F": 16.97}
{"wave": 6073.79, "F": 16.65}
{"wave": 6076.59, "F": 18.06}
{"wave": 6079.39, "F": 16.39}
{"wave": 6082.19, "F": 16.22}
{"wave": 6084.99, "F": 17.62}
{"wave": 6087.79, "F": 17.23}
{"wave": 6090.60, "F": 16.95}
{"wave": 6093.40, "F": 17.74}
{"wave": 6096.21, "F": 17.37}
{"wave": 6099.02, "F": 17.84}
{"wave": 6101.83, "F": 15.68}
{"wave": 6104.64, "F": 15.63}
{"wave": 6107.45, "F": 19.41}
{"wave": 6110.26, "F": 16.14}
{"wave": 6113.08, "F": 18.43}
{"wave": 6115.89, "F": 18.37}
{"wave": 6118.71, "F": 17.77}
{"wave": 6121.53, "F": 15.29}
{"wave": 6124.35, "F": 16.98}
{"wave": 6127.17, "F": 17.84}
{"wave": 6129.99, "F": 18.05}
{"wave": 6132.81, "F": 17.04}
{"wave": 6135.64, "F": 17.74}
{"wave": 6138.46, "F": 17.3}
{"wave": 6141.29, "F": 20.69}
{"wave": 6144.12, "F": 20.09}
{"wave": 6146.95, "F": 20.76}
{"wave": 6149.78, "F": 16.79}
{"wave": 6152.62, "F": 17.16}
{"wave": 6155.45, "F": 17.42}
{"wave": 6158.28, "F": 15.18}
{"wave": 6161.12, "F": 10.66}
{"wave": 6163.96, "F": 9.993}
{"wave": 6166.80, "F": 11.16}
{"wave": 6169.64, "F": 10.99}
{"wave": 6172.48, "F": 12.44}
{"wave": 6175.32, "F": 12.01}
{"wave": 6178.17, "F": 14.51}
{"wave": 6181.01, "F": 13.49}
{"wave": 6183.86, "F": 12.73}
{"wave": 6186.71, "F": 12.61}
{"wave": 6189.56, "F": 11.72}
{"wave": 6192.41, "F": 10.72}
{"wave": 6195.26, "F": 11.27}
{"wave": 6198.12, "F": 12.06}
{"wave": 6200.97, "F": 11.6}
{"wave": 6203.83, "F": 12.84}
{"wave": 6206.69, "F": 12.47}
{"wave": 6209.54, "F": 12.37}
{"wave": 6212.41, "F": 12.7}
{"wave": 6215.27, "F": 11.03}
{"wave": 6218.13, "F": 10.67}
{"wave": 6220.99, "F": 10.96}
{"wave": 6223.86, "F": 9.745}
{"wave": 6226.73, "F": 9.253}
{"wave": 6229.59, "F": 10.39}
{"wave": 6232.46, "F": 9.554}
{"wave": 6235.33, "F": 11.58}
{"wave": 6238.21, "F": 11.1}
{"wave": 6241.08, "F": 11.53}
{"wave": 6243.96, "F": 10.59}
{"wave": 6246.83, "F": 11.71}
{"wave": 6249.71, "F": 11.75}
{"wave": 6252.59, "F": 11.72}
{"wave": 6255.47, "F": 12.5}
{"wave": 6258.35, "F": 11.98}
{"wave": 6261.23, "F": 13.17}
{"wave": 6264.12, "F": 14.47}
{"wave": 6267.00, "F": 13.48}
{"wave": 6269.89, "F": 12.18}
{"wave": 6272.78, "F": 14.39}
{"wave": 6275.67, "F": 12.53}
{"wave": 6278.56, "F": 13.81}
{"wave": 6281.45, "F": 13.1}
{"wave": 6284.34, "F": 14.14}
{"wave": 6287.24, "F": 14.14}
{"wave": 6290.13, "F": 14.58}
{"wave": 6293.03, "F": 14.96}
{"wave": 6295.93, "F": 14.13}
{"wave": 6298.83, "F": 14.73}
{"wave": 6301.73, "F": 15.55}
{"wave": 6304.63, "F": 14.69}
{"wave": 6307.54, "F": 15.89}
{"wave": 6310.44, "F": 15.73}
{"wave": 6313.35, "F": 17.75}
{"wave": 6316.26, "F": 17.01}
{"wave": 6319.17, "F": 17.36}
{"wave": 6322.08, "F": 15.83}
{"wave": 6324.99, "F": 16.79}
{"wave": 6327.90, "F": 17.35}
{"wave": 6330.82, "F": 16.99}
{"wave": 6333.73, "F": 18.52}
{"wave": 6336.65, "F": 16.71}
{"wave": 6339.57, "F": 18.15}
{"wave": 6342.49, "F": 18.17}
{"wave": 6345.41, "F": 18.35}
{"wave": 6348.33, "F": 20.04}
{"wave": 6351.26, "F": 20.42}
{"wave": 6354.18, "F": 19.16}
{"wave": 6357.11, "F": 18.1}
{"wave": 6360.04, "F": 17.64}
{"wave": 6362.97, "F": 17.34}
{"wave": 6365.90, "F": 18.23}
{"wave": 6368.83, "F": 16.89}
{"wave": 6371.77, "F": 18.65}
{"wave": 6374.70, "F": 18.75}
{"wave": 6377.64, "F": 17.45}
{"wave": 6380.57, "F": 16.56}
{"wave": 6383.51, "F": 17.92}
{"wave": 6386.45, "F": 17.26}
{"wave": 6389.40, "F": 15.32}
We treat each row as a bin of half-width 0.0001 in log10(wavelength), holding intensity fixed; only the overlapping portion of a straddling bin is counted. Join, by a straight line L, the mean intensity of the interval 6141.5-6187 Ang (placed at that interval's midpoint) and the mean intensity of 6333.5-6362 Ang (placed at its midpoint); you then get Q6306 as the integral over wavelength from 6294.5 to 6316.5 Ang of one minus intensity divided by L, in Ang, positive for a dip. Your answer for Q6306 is 2.5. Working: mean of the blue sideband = 14.5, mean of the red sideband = 18.5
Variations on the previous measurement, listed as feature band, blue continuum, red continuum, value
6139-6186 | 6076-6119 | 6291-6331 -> 5.9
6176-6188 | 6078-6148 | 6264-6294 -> 2.1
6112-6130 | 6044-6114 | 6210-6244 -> -2.7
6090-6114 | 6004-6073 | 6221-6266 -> -4.3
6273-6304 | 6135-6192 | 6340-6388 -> 4.9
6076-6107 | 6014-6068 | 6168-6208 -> -4.5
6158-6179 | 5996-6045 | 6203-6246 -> 0.7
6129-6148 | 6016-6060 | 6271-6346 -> -3.2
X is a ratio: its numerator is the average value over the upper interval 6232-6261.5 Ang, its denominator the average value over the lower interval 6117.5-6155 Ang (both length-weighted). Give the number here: 0.6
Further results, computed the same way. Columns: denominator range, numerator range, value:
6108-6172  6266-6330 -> 0.92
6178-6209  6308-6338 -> 1.38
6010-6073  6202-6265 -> 0.71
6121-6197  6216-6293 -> 0.82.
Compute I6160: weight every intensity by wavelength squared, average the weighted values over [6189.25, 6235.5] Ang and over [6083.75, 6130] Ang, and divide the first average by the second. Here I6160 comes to 0.7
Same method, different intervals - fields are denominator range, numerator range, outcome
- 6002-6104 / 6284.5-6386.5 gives 1.14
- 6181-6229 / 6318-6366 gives 1.62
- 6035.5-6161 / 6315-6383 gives 1.13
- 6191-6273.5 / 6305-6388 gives 1.56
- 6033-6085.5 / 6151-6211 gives 0.79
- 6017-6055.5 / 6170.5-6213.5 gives 0.80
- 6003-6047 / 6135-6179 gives 1.02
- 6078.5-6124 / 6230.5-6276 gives 0.74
